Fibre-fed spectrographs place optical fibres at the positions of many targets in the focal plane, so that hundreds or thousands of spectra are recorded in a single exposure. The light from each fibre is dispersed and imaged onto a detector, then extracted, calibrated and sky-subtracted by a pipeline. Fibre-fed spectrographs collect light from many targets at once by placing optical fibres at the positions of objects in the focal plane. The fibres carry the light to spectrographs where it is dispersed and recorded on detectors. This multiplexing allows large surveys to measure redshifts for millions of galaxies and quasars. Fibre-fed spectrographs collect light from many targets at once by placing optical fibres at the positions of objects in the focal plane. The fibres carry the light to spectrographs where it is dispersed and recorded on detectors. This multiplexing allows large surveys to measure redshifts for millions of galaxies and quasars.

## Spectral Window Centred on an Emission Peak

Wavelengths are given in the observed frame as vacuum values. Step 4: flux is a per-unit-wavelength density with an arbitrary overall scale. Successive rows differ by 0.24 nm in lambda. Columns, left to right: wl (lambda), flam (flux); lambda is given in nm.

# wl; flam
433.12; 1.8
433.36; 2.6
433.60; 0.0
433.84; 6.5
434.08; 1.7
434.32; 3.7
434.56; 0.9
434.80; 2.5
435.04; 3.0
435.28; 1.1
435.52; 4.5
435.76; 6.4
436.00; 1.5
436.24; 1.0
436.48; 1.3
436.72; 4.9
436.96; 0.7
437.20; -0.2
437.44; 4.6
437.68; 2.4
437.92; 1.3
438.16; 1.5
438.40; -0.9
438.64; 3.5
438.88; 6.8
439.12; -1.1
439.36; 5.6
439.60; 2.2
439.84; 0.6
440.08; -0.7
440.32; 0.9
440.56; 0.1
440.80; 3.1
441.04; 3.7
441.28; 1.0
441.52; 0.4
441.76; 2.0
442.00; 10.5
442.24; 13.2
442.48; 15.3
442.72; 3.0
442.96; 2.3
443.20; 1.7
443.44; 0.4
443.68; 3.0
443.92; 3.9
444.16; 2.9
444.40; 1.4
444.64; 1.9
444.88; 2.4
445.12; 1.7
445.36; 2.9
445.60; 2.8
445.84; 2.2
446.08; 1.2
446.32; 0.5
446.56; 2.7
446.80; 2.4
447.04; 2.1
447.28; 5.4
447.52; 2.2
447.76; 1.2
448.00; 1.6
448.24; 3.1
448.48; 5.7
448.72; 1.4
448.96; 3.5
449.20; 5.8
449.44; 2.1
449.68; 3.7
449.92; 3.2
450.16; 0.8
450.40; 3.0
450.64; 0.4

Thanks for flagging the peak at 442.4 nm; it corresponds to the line [O II]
